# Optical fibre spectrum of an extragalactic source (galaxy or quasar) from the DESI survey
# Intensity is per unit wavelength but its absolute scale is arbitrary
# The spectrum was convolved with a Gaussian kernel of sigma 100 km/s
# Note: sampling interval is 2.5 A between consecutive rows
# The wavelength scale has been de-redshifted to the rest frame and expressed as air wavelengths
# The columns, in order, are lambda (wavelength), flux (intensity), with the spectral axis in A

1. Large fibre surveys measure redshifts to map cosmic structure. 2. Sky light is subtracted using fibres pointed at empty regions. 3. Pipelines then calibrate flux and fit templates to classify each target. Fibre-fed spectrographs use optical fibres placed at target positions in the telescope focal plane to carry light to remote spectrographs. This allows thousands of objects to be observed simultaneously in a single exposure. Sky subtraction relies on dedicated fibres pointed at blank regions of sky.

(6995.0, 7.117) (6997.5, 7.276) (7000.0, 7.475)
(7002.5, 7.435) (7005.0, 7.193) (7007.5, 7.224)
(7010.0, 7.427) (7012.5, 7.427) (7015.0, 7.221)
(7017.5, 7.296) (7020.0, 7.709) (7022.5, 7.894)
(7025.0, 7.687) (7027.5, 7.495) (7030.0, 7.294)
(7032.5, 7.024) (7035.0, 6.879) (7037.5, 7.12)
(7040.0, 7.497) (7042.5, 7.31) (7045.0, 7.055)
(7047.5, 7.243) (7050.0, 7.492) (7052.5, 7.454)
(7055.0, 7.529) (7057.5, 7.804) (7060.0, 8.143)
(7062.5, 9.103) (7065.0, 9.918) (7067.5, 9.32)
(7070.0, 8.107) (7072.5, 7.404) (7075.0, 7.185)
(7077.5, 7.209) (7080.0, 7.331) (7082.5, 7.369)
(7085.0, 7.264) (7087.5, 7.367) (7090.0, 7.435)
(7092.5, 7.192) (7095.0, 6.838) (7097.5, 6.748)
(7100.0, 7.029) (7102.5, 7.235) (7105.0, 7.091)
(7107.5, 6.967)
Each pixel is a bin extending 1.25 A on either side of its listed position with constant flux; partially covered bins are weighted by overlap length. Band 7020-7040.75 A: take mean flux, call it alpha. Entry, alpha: 7.38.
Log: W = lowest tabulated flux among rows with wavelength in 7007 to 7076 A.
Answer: 6.879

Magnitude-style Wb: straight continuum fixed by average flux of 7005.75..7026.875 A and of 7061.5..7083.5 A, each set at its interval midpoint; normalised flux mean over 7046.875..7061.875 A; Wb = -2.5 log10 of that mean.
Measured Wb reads 0.03 mag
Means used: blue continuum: 7.48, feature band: 7.69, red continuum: 8.1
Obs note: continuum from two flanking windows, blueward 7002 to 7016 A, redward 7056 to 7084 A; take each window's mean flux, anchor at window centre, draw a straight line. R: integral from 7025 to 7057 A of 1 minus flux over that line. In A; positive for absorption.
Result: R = 1.66 A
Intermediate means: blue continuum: 7.32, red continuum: 8.07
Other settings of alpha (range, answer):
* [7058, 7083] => 8.12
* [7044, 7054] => 7.32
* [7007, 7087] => 7.61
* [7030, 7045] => 7.17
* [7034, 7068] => 7.82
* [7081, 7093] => 7.33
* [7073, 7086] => 7.28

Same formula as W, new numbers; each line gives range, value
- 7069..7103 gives 6.748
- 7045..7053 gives 7.055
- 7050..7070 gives 7.454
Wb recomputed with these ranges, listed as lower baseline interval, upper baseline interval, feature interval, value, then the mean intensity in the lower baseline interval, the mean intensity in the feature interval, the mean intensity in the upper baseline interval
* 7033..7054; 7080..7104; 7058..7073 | -0.20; 7.25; 8.69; 7.17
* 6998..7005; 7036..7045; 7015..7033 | -0.03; 7.39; 7.49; 7.26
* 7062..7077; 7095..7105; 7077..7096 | 0.05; 8.41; 7.26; 6.99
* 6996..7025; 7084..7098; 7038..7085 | -0.08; 7.43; 7.78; 7.16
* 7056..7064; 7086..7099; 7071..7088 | 0.04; 8.37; 7.31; 7.12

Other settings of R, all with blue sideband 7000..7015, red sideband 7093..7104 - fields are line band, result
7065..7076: -1.78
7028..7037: 0.17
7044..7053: -0.16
